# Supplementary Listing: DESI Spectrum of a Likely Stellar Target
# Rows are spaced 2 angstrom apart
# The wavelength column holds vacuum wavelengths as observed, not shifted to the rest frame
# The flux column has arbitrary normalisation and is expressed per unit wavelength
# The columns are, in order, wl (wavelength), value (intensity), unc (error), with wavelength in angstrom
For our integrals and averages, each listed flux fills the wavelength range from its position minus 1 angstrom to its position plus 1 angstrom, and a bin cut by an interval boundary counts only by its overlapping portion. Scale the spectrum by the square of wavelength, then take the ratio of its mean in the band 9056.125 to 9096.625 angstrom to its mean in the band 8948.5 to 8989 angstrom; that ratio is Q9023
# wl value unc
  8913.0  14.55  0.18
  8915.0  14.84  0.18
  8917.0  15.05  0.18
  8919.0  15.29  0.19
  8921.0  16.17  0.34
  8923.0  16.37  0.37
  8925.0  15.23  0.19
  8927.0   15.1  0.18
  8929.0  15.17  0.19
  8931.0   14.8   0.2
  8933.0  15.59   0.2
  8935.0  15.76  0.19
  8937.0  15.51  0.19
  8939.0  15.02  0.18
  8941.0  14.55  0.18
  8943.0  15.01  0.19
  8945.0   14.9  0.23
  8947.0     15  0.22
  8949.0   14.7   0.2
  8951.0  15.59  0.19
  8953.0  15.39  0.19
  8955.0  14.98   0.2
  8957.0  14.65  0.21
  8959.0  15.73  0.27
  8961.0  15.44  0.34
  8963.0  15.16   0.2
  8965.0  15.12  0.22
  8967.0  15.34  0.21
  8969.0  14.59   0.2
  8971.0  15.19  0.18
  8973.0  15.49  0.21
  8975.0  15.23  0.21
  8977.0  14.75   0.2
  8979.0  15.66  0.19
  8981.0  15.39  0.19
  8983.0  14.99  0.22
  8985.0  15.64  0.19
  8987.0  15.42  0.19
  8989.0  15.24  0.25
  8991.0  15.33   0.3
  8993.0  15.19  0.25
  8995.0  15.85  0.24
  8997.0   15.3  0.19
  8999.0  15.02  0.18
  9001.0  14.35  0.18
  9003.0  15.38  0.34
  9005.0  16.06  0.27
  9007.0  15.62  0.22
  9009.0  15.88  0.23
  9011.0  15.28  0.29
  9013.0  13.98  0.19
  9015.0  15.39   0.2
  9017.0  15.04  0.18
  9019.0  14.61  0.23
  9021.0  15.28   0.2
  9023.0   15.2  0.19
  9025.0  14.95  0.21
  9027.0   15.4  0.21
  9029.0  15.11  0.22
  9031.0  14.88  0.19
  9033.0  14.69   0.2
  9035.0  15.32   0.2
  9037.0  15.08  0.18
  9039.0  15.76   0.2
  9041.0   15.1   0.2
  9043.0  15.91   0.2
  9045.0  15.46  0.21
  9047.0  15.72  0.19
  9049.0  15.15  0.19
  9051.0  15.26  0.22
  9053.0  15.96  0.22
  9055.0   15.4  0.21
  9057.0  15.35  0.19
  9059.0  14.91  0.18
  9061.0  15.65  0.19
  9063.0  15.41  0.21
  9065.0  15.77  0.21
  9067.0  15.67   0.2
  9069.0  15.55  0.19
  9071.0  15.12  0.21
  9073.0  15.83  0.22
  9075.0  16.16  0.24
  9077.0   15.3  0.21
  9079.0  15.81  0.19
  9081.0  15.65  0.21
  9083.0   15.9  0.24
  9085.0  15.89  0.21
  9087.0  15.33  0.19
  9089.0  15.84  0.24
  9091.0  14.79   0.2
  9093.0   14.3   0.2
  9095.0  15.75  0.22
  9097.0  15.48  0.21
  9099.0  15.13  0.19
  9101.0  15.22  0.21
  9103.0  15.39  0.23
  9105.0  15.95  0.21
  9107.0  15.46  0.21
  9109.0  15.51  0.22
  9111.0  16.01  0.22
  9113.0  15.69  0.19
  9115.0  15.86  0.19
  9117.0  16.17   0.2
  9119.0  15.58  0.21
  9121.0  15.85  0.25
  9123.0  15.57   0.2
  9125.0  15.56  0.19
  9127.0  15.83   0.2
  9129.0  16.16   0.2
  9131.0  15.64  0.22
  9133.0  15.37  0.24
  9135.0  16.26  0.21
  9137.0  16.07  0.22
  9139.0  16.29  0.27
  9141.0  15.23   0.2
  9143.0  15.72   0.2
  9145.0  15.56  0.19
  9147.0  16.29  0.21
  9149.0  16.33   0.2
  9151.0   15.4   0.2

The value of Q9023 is 1.04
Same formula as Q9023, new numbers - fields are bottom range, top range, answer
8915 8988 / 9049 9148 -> 1.06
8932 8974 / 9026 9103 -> 1.04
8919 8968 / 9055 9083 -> 1.05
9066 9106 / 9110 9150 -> 1.03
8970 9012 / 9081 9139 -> 1.05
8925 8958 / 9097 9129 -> 1.08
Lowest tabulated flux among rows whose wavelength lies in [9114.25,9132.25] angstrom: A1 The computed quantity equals 15.56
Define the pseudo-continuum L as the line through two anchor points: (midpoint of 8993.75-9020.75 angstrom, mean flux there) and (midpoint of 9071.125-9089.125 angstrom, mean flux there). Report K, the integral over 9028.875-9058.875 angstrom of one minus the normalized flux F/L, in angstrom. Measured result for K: 0.2 angstrom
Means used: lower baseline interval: 15.2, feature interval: 15.3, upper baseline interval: 15.7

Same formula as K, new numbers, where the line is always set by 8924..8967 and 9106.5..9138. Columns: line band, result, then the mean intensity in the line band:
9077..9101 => 0.4 angstrom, 15.4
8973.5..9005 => 0.1 angstrom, 15.3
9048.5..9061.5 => 0.1 angstrom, 15.4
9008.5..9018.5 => 0.2 angstrom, 15.1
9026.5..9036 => 0.2 angstrom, 15.1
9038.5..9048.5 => 0.0 angstrom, 15.6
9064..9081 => 0.0 angstrom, 15.7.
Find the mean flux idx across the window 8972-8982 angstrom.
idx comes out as 15.3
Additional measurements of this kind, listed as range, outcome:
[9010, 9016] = 14.9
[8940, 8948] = 14.9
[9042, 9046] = 15.7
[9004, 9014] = 15.4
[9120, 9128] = 15.7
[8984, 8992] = 15.4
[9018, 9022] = 14.9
